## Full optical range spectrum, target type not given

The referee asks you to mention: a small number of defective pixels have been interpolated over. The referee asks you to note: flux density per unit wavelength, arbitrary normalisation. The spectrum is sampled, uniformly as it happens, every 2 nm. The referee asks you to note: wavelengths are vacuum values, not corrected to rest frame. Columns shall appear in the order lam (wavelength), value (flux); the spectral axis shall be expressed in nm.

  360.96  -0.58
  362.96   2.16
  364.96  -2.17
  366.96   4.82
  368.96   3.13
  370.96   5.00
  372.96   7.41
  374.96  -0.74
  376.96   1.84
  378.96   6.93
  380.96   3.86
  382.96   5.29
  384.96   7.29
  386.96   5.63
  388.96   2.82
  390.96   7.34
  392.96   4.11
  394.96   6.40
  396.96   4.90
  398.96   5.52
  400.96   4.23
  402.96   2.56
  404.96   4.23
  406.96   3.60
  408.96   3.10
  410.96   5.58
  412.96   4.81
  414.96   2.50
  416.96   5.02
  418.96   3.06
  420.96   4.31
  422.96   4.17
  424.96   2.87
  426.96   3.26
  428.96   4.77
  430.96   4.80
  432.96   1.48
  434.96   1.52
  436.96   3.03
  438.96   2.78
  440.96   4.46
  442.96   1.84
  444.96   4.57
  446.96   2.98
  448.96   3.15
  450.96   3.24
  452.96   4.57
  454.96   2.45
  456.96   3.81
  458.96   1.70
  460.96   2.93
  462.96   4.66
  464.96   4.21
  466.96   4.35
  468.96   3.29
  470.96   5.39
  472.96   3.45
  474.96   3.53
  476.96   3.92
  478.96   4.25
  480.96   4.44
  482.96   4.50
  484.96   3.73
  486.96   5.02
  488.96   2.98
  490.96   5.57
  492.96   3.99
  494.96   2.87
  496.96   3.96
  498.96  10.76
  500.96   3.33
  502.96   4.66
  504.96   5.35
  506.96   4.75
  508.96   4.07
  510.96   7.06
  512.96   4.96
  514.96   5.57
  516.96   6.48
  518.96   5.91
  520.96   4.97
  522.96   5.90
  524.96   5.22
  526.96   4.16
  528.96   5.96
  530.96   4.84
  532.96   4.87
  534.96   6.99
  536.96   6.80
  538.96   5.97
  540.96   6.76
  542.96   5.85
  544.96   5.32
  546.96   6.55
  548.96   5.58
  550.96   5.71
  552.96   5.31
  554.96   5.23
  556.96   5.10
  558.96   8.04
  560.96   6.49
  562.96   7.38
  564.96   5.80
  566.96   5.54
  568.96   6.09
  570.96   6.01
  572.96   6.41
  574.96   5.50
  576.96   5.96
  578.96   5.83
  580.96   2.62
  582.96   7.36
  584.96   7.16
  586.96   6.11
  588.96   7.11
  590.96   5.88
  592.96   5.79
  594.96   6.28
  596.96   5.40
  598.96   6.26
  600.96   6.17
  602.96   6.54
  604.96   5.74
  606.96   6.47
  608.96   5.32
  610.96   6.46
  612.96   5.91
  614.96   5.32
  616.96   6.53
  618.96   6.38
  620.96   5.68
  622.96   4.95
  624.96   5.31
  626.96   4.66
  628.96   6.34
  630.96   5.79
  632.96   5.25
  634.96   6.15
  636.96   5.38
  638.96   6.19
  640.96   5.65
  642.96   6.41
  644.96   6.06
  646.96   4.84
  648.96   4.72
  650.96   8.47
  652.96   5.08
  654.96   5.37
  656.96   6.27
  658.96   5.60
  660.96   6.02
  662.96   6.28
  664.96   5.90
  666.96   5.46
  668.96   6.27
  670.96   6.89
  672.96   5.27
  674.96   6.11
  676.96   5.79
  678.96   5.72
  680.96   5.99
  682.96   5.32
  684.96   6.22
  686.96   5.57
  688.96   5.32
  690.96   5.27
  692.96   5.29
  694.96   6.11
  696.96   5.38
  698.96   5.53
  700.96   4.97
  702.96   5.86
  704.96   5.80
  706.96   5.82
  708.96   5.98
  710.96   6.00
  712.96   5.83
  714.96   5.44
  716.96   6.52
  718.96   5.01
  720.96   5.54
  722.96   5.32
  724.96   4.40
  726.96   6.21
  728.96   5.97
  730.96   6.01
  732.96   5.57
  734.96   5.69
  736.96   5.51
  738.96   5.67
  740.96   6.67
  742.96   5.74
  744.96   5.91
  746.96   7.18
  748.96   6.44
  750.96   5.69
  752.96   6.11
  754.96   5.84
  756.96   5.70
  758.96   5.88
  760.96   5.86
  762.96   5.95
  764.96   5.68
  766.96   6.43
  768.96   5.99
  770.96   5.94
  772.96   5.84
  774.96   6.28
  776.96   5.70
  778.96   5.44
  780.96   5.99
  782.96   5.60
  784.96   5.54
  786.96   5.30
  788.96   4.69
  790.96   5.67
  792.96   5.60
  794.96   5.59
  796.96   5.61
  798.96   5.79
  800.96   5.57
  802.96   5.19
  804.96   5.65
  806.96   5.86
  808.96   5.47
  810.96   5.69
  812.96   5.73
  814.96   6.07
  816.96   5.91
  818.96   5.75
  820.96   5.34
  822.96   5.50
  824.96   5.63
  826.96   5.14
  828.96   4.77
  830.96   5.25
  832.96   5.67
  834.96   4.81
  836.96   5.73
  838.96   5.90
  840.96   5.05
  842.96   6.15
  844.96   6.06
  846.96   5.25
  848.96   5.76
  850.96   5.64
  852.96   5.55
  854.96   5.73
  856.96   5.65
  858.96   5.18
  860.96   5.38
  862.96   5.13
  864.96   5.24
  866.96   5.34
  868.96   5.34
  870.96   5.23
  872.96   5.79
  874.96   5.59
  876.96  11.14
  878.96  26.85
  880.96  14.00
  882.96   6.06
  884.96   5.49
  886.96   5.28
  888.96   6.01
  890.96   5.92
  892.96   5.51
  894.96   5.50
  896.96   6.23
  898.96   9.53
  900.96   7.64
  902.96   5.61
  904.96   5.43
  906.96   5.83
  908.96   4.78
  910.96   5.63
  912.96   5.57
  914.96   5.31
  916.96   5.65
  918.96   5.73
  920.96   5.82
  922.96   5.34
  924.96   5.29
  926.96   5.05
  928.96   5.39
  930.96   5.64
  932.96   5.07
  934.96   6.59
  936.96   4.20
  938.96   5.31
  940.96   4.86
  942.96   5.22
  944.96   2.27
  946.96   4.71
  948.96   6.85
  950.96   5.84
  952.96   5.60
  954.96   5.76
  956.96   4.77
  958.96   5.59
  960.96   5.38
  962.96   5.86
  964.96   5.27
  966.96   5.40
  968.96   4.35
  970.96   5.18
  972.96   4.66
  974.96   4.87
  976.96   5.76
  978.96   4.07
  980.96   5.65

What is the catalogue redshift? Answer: 0.338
